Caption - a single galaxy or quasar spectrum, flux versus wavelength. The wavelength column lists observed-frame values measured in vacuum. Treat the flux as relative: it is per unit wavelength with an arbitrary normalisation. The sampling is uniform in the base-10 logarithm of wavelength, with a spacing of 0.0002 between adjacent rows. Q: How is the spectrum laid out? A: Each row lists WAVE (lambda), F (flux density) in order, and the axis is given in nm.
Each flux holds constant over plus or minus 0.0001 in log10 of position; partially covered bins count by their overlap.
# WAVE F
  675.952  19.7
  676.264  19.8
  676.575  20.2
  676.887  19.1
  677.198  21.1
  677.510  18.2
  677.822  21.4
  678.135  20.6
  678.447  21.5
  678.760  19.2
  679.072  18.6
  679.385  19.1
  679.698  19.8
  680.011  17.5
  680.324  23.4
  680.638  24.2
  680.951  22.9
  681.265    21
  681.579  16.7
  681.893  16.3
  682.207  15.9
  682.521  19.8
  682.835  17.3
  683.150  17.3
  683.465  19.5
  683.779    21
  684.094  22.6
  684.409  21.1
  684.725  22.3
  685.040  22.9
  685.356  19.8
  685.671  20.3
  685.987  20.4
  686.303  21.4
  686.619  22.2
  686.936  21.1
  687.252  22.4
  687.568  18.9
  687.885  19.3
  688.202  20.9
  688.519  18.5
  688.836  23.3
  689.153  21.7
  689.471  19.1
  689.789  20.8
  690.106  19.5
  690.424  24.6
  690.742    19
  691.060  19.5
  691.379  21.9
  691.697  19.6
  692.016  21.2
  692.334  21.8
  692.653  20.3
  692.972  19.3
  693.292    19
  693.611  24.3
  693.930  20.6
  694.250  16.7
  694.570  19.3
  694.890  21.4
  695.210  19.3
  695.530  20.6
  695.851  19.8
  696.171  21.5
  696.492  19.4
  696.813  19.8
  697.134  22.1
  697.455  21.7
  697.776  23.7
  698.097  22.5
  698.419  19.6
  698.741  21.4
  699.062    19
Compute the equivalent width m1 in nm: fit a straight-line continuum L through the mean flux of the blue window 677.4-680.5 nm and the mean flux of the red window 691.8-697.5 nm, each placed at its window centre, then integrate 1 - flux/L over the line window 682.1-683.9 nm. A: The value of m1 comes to 0.14 nm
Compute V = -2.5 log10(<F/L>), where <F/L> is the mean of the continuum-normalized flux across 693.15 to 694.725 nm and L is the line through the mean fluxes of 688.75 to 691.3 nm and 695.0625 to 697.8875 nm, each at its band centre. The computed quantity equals 0.046 mag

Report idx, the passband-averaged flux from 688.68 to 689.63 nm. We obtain 21.3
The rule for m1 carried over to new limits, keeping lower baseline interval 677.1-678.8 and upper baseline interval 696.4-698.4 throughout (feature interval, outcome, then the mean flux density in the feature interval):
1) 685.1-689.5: 0.030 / 20.8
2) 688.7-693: 0.049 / 20.9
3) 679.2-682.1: 0.072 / 20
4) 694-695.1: 0.106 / 19.3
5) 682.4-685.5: 0.052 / 20.4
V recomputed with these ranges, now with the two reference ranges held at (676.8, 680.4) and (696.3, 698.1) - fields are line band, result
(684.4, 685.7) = -0.05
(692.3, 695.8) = 0.05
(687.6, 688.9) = 0.03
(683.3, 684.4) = -0.04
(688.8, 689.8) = -0.01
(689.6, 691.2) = 0.01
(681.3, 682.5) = 0.17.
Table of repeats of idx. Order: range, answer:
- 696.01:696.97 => 20.2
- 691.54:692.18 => 20.4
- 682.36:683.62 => 18.5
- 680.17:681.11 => 23.5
